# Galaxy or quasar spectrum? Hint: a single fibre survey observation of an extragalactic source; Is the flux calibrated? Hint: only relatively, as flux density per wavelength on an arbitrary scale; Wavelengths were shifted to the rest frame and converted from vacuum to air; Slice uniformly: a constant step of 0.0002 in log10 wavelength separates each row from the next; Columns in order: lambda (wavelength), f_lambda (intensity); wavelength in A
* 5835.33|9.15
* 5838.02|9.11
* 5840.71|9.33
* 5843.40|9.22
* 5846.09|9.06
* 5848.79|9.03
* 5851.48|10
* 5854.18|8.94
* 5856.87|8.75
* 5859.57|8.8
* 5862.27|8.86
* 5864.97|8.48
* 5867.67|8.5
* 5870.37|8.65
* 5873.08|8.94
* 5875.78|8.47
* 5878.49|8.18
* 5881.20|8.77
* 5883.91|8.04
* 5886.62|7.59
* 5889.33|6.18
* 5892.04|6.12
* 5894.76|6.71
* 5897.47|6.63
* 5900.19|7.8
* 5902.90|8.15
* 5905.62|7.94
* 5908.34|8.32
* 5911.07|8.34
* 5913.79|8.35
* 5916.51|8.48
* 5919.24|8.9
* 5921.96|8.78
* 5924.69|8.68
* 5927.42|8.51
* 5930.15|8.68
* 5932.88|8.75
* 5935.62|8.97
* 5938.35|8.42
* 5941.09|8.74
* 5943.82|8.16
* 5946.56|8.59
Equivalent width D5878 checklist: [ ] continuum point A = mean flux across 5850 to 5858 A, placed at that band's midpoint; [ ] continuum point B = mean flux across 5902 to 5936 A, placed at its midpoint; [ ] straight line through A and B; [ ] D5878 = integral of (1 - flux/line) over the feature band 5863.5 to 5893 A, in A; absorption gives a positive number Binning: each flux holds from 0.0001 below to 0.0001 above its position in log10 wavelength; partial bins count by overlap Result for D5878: 3.2 A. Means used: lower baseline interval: 9.25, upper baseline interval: 8.52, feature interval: 8.02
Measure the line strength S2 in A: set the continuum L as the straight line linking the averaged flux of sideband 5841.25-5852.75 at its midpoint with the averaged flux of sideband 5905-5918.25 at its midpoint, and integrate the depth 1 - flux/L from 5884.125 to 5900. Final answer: 3.3 A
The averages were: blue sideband 9.32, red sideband 8.32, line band 6.83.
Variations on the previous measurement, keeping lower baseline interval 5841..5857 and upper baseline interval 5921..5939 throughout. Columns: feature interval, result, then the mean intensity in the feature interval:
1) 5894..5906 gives 1.9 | 7.45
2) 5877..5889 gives 1.4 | 7.98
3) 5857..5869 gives 0.6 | 8.67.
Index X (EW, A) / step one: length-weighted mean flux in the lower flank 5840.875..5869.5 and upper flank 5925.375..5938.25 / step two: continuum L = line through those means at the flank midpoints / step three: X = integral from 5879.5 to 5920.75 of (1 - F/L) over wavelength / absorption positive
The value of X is 4.9 A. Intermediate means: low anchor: 8.97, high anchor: 8.69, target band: 7.76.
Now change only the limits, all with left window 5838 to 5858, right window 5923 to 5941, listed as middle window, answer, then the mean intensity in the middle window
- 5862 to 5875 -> 0.6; 8.66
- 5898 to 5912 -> 1.3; 8.01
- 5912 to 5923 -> 0.2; 8.62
